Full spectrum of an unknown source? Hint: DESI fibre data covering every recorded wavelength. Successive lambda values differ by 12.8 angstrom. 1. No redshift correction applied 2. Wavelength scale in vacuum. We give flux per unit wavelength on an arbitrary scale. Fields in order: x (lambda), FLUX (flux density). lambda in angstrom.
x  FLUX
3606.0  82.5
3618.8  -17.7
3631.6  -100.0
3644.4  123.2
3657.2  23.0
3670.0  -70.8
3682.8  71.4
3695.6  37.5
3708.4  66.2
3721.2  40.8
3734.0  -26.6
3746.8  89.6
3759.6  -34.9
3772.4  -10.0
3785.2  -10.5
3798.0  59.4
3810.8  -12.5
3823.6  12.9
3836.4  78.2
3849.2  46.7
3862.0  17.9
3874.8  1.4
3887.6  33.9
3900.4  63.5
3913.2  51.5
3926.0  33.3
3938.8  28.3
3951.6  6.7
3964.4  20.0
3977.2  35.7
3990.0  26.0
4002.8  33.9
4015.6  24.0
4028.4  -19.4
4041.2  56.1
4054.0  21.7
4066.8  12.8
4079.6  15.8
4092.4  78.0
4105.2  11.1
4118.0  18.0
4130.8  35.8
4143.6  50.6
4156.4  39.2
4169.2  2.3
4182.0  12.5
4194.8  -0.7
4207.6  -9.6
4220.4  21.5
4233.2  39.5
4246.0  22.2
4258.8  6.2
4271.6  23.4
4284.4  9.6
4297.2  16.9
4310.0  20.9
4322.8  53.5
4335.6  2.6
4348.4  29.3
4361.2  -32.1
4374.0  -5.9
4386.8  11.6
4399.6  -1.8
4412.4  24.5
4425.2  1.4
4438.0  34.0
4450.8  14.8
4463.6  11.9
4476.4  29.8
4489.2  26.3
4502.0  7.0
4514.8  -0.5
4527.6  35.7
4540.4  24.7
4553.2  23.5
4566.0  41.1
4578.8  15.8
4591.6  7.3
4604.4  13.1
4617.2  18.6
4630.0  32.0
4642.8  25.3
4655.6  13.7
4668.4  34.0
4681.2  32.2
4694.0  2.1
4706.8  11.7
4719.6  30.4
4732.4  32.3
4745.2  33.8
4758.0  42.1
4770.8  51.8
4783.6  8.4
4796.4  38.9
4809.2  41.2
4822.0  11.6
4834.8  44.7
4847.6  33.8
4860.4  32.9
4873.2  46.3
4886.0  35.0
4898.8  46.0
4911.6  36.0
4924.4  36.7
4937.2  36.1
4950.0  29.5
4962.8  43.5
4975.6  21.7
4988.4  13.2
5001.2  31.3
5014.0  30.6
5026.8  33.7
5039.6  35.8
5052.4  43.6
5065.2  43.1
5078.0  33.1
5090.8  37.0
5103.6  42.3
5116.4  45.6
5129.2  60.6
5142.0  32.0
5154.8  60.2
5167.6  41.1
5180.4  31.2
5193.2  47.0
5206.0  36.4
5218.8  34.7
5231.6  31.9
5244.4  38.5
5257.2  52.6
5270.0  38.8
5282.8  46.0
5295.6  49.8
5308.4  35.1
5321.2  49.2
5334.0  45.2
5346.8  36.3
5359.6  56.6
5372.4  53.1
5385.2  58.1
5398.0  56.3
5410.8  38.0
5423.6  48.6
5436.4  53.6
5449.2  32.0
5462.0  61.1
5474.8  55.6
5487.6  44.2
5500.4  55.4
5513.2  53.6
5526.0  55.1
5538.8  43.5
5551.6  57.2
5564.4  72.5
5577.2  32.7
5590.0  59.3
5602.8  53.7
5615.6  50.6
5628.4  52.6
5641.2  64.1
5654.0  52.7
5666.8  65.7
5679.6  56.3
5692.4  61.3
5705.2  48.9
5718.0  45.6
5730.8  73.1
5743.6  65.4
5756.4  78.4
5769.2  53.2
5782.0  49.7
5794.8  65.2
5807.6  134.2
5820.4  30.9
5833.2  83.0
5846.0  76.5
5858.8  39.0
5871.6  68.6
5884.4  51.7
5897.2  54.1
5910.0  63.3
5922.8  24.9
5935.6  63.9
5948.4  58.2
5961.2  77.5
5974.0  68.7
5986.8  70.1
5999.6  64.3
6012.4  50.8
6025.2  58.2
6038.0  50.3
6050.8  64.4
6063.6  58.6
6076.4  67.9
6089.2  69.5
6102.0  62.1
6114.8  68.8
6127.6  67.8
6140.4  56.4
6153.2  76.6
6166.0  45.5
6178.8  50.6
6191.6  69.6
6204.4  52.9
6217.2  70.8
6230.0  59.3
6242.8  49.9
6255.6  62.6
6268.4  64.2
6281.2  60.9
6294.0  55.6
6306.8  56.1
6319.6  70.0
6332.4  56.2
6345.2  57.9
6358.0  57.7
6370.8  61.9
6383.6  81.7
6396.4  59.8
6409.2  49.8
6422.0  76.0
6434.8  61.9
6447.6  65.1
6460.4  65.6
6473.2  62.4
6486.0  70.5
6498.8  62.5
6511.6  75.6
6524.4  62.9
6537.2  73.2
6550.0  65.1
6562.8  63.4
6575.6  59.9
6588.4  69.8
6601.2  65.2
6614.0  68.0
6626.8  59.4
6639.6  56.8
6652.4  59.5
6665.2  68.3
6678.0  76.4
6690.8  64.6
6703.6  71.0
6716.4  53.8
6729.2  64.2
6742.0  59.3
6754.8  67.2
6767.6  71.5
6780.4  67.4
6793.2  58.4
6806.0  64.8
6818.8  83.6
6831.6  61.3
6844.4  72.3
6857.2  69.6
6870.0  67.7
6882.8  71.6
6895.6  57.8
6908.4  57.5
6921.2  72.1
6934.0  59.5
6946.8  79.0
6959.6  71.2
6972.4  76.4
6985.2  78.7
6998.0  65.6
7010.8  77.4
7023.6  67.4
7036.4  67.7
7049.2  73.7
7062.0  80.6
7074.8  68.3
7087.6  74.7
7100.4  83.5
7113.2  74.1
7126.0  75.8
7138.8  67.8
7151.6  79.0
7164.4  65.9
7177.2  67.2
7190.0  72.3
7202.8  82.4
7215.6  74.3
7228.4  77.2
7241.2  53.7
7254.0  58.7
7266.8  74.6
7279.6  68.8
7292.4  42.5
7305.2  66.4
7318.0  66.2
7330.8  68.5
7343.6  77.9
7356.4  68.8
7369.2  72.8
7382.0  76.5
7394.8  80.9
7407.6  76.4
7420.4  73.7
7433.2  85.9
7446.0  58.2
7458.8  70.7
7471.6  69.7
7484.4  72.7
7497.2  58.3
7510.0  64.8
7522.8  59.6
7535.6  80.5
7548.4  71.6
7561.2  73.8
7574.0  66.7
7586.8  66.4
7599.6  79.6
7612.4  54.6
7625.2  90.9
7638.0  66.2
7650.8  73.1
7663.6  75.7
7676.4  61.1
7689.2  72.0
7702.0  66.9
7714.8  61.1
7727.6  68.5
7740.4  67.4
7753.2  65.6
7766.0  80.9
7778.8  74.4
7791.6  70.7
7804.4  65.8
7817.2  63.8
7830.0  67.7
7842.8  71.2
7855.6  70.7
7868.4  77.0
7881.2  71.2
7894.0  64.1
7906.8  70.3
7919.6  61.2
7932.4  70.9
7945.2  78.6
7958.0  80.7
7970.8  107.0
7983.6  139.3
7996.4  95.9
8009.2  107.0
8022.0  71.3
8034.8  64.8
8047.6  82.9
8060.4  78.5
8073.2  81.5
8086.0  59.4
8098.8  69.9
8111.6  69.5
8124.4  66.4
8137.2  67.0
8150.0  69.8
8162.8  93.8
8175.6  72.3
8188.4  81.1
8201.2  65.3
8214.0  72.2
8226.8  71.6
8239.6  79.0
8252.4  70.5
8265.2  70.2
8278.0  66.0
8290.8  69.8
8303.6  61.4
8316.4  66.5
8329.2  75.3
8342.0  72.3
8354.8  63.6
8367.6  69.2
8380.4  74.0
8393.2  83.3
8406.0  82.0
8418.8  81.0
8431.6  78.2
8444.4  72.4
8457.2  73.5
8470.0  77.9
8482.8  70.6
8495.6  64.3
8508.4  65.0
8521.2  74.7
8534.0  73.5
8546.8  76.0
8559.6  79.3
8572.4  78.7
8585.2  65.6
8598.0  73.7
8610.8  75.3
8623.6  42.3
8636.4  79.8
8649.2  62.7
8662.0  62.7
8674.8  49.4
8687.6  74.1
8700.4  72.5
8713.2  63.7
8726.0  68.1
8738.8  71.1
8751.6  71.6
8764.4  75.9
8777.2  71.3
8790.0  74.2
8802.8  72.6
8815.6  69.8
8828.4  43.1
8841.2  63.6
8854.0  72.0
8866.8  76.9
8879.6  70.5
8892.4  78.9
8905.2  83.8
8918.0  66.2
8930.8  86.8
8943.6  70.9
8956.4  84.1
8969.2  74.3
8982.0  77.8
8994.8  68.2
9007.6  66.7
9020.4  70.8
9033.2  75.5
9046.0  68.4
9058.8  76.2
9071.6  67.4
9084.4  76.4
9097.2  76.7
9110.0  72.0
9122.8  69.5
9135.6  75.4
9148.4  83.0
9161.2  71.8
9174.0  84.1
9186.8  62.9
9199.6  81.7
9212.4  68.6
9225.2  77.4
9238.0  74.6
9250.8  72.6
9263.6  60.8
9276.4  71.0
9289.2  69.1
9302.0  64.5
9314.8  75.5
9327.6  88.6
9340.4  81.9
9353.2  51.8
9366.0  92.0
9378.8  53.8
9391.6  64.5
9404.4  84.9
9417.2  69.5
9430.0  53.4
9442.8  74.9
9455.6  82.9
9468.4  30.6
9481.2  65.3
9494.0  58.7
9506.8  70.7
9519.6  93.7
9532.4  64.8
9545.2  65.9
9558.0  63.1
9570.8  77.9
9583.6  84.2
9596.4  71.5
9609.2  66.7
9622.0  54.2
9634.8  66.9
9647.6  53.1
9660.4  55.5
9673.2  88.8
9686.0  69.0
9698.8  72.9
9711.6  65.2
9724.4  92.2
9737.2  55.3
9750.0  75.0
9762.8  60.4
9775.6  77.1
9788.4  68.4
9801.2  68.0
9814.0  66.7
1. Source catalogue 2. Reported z 0.22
